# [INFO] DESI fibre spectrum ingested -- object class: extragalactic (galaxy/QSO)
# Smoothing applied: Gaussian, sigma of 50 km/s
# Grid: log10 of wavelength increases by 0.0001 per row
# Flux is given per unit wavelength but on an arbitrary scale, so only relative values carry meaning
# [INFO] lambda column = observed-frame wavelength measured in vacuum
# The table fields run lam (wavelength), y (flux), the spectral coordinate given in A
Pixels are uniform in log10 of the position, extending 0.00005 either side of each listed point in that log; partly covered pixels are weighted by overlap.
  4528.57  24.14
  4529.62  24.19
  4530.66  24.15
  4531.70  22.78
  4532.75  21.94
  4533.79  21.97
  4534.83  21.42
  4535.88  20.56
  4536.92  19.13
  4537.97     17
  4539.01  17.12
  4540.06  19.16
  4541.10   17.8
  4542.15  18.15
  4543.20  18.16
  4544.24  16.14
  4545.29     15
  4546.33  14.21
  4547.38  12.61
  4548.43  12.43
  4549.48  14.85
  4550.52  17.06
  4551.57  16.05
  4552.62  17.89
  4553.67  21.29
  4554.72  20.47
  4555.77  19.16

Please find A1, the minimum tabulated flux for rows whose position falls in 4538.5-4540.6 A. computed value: 17.12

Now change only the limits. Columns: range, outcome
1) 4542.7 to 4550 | 12.43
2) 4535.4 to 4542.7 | 17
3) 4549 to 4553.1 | 14.85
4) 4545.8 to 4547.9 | 12.61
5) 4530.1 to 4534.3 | 21.94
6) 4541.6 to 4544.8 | 16.14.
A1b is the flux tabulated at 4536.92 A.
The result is 19.13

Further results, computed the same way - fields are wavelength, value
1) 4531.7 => 22.78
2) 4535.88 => 20.56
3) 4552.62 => 17.89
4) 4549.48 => 14.85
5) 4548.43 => 12.43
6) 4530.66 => 24.15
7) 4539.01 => 17.12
